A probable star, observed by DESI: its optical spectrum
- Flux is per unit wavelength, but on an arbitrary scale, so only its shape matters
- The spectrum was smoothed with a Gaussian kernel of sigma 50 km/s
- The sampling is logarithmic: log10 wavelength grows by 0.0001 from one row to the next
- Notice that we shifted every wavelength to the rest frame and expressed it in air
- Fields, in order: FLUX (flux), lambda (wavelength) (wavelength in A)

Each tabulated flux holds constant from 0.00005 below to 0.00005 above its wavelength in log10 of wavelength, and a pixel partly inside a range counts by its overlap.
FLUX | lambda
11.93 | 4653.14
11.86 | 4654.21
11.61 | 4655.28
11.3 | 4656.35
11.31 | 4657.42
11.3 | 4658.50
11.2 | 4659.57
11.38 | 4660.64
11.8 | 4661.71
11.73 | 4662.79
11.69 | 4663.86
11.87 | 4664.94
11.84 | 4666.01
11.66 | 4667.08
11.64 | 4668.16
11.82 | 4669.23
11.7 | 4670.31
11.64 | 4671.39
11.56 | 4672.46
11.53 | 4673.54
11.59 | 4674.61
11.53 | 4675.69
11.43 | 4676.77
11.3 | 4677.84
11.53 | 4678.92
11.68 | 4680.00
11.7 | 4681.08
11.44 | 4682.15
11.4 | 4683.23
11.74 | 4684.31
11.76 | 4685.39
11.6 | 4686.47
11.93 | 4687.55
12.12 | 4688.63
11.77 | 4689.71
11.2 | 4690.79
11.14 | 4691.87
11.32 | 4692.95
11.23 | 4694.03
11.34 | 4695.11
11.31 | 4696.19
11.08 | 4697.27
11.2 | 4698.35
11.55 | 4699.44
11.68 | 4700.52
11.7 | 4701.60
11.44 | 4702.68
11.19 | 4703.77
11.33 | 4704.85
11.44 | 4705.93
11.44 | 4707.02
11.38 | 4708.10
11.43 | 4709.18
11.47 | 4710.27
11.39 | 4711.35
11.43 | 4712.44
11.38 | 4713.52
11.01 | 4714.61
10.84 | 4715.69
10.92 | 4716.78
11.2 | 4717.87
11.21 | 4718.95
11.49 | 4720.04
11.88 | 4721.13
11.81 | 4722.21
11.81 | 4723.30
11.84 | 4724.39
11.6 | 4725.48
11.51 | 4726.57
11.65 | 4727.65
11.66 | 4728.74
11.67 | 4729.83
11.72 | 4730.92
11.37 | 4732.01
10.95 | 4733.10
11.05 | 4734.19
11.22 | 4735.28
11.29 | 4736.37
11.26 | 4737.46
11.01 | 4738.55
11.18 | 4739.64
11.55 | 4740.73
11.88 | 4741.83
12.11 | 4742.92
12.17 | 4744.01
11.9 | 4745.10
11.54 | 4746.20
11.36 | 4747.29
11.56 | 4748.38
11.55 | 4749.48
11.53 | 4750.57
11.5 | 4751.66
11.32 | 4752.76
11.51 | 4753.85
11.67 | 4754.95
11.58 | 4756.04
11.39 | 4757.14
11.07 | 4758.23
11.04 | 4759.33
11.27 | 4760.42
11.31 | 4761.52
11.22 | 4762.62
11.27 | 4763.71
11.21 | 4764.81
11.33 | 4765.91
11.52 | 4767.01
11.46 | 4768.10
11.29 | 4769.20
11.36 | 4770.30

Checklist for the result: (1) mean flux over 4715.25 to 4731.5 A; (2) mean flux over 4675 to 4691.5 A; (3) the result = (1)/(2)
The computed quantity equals 0.99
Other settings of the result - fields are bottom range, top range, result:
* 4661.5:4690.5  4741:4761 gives 0.99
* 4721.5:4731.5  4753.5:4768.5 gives 0.97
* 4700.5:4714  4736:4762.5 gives 1.00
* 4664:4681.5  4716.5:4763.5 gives 0.99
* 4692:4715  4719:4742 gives 1.01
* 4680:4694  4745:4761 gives 0.99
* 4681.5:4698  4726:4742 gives 0.99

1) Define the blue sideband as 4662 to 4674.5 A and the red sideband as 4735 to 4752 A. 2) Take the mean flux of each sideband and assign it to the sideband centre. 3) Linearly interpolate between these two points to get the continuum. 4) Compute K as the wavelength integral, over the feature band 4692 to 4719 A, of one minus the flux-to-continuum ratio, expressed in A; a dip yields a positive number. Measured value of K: 0.71 A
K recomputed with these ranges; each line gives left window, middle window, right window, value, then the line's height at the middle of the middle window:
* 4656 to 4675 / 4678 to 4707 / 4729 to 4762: 0.1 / 11.5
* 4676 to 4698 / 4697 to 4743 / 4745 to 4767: 0.1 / 11.5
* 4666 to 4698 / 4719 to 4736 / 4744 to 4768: -0.1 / 11.5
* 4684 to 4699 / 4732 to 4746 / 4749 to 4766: -0.1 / 11.4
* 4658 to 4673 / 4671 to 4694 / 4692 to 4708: -0.1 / 11.5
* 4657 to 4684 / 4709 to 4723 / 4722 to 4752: 0.2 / 11.6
